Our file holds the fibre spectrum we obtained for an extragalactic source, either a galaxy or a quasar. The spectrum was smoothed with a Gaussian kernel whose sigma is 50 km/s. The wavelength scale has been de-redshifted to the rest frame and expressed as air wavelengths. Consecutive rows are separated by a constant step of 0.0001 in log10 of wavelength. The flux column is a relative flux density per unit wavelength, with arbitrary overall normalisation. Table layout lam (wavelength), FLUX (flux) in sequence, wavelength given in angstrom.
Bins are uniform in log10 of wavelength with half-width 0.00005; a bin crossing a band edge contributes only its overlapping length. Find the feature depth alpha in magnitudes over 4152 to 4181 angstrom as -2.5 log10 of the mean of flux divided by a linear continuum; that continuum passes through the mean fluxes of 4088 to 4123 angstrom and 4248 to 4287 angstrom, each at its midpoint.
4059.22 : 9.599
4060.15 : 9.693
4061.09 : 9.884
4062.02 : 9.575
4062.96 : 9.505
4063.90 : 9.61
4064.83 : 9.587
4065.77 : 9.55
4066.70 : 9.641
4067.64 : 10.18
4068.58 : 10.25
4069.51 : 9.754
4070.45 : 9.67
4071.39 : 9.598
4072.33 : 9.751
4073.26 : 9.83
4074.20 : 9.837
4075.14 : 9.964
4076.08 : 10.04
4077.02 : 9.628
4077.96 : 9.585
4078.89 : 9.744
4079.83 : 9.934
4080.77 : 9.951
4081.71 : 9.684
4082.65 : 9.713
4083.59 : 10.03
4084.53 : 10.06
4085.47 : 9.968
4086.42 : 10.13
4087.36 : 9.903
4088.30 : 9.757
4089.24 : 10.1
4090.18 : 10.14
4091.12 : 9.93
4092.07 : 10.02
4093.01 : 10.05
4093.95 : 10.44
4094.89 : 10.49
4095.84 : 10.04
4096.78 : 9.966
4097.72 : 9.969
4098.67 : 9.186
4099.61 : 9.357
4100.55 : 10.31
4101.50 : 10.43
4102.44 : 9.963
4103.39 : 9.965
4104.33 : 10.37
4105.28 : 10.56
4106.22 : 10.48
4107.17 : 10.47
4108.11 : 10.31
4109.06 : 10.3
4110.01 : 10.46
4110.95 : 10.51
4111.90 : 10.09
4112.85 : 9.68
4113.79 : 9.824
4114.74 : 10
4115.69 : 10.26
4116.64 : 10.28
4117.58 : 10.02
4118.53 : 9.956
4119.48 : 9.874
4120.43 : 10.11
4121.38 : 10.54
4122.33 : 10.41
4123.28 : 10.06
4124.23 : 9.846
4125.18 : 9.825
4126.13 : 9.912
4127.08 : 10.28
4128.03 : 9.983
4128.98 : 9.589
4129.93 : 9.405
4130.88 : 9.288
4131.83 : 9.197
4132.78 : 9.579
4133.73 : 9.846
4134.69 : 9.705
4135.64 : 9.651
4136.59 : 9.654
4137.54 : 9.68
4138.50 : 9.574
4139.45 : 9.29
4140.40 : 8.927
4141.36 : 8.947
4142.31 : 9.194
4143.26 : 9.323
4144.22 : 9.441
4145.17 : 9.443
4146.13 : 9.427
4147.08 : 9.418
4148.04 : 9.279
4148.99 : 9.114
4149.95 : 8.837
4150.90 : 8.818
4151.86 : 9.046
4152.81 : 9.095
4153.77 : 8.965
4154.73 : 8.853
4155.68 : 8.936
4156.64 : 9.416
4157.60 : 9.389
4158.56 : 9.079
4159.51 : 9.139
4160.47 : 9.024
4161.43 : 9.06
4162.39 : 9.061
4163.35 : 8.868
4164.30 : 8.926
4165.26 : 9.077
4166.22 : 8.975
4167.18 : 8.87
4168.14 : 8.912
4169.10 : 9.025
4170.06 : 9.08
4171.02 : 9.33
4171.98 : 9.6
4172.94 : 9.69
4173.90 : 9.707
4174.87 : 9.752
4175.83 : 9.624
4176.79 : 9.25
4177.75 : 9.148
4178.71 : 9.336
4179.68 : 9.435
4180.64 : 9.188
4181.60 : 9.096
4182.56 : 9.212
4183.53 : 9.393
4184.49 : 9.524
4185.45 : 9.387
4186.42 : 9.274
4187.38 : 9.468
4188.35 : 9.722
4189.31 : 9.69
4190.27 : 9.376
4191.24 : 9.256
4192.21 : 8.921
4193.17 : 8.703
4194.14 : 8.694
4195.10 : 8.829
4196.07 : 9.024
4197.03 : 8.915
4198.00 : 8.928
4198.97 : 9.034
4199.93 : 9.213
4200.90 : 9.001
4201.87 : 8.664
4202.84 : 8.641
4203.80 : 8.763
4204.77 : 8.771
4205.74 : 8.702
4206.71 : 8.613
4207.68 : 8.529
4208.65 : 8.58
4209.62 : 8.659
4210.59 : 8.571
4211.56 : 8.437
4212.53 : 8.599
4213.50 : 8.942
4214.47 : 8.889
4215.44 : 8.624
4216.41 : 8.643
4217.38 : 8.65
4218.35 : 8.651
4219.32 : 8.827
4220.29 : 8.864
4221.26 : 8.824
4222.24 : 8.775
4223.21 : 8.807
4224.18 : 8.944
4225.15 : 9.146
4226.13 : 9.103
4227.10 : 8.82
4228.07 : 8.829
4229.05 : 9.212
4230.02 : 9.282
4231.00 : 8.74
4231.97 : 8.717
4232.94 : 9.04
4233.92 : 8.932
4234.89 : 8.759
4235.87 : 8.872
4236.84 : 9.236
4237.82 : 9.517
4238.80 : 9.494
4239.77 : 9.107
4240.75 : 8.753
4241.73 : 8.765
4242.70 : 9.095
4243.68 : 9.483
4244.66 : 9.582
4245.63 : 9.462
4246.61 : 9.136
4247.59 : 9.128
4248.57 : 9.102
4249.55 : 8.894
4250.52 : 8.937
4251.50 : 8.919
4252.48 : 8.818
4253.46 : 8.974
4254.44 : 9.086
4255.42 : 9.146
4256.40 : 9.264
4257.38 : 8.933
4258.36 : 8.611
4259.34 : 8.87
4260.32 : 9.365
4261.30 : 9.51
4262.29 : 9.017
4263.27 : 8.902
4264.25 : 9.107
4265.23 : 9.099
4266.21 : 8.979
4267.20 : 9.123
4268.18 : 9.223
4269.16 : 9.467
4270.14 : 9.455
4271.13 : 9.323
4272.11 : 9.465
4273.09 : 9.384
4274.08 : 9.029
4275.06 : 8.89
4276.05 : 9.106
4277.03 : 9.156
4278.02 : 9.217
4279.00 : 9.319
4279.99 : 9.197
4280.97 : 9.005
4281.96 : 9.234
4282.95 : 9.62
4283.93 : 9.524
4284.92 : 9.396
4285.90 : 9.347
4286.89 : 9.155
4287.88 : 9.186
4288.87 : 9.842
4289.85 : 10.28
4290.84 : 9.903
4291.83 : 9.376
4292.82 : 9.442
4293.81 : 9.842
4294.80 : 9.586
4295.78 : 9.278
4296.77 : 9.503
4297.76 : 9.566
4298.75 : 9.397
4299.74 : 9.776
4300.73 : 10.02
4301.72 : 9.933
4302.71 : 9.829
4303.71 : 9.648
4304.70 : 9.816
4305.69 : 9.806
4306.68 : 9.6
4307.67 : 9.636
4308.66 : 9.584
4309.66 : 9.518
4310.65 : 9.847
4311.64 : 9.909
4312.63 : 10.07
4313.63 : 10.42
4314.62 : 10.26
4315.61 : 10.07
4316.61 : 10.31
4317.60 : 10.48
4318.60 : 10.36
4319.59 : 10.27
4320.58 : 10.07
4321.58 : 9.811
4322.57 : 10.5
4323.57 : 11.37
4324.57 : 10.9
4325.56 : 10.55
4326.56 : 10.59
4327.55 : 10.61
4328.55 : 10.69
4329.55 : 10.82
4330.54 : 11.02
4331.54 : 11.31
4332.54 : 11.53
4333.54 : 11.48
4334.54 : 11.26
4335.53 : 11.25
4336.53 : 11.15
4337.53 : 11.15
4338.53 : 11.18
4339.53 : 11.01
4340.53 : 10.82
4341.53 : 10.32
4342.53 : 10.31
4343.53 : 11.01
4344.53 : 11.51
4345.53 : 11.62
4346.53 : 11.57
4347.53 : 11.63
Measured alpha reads 0.065 mag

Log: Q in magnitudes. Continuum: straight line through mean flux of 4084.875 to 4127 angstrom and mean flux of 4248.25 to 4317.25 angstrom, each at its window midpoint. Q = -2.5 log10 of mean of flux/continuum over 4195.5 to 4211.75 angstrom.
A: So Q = 0.11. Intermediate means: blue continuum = 10.1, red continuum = 9.43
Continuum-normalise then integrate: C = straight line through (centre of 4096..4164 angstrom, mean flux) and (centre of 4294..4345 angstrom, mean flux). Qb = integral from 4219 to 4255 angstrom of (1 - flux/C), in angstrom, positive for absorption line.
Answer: 3.7 angstrom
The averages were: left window 9.66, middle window 9.03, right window 10.4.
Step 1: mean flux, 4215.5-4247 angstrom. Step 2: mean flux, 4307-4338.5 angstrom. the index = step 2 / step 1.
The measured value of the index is 1.17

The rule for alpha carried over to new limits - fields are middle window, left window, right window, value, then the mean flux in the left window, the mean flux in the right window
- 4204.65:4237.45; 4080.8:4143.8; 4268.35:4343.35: 0.13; 9.92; 10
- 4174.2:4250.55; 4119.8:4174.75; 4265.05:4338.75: 0.07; 9.38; 9.93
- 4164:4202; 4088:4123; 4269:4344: 0.10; 10.1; 10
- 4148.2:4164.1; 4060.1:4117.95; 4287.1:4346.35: 0.12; 9.97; 10.3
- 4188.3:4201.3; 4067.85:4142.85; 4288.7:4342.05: 0.11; 9.91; 10.3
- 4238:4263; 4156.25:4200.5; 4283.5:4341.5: 0.07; 9.21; 10.2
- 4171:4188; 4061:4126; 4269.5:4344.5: 0.07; 9.98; 10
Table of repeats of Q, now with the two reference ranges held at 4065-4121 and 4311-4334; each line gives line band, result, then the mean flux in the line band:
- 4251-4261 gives 0.157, 9.01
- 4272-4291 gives 0.123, 9.35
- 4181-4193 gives 0.099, 9.34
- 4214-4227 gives 0.169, 8.83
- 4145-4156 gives 0.118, 9.1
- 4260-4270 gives 0.138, 9.19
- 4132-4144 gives 0.075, 9.44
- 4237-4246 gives 0.125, 9.25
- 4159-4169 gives 0.134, 9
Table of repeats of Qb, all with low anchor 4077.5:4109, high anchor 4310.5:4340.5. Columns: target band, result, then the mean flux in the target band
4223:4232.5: 1.32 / 8.97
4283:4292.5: 0.92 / 9.56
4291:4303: 1.10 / 9.64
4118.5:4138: 0.59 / 9.83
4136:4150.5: 1.24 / 9.31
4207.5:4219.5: 1.98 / 8.66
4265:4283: 2.26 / 9.22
